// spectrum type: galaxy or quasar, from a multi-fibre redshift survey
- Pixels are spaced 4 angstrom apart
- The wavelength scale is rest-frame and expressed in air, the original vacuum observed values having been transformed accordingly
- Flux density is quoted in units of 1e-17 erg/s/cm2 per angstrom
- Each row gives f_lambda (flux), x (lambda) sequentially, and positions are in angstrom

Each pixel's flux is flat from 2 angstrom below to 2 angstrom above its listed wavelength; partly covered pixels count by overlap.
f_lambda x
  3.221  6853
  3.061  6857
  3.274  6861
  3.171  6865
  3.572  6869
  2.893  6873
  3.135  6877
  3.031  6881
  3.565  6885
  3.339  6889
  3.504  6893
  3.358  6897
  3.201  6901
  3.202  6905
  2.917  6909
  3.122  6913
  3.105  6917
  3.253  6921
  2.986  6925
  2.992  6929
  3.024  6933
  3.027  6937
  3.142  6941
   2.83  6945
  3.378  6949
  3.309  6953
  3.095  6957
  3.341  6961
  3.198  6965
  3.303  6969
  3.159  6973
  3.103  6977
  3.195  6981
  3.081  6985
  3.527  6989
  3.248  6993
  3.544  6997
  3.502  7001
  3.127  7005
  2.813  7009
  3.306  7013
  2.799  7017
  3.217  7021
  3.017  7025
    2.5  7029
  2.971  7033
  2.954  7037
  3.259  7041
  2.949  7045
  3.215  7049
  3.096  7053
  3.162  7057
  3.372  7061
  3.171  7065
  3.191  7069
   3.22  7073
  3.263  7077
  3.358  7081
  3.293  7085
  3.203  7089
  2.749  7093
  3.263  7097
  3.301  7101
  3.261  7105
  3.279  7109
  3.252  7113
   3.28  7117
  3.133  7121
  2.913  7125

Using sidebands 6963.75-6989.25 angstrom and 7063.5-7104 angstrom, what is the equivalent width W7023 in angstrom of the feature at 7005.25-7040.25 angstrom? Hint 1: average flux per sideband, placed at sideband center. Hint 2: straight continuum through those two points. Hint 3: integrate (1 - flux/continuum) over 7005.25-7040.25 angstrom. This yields 2.58 angstrom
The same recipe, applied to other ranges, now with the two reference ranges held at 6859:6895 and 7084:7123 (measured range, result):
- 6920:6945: 1.6 angstrom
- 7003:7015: 0.6 angstrom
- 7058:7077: -0.2 angstrom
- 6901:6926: 1.2 angstrom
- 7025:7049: 2.0 angstrom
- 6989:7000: -0.7 angstrom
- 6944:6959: 0.4 angstrom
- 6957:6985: 0.4 angstrom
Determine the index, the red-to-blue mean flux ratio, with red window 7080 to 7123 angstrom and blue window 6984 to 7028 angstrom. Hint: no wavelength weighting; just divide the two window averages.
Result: 1.01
